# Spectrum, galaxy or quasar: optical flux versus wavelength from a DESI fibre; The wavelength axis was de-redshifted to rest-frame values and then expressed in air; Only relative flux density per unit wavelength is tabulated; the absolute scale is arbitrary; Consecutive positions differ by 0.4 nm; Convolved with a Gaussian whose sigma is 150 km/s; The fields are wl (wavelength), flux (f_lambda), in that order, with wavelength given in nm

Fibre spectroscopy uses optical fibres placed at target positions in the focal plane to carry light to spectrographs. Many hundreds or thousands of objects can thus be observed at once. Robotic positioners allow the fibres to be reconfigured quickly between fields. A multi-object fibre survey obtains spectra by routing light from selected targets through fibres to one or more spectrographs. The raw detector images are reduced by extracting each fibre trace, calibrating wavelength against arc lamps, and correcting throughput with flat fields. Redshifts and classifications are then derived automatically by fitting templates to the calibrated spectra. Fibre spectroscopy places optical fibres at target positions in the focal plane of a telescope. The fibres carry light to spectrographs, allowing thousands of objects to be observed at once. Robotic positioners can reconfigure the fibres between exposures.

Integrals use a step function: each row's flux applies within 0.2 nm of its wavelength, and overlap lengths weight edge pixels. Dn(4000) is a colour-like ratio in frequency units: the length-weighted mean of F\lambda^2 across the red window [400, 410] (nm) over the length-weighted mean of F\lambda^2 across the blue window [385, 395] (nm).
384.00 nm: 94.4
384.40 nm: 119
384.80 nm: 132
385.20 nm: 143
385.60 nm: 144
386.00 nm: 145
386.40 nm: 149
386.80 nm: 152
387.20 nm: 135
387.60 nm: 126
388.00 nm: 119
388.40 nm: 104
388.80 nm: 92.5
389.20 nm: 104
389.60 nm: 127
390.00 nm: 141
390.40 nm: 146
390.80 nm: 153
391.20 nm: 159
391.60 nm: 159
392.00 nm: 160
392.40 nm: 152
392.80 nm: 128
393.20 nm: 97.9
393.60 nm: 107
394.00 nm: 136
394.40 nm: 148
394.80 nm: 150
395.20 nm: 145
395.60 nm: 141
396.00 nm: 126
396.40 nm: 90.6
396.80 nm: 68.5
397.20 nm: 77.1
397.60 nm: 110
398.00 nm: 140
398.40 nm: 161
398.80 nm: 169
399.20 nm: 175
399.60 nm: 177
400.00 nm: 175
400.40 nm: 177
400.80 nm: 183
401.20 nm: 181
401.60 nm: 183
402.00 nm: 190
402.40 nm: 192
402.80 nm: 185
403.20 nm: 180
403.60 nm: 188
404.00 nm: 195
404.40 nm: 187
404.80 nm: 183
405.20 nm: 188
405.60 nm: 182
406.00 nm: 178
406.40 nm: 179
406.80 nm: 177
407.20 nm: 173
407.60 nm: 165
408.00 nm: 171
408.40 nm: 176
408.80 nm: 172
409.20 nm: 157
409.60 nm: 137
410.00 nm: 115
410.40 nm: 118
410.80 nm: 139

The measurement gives 1.4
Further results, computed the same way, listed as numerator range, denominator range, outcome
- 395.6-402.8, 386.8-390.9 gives 1.28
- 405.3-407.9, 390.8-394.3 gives 1.36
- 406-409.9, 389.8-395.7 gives 1.27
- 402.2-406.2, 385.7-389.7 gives 1.61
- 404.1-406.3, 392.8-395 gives 1.52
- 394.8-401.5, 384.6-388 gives 1.10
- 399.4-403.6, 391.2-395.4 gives 1.37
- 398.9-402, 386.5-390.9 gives 1.50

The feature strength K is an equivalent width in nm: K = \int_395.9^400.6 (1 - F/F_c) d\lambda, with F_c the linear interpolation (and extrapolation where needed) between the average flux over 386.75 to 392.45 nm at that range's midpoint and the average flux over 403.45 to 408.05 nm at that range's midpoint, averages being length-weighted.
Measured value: 0.67 nm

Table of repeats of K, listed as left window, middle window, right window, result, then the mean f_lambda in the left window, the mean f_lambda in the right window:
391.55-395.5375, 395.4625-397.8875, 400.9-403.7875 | 0.811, 138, 185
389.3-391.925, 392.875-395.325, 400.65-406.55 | 0.421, 146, 185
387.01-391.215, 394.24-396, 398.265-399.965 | 0.110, 126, 171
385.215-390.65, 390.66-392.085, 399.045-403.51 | -0.141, 130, 182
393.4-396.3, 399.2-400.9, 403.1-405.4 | -0.143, 135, 187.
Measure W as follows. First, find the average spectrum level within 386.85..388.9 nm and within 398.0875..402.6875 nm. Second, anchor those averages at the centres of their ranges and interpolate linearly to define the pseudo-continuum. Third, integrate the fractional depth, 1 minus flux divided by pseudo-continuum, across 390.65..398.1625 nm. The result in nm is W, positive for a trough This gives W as 0.97 nm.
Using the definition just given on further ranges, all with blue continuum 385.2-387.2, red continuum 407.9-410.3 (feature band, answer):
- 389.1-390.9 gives 0.148 nm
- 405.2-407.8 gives -0.427 nm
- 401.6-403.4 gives -0.428 nm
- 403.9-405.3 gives -0.339 nm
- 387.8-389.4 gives 0.455 nm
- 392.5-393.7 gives 0.269 nm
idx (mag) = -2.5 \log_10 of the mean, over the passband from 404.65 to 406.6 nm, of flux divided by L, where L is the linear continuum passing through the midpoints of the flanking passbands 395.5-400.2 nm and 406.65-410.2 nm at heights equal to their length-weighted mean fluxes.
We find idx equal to -0.19 mag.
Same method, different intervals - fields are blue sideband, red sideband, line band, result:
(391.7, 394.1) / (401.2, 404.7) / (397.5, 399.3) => 0.070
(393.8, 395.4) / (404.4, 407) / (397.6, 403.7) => -0.061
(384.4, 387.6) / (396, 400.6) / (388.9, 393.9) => 0.031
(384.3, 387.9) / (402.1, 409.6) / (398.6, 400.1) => -0.056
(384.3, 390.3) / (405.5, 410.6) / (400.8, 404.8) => -0.214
